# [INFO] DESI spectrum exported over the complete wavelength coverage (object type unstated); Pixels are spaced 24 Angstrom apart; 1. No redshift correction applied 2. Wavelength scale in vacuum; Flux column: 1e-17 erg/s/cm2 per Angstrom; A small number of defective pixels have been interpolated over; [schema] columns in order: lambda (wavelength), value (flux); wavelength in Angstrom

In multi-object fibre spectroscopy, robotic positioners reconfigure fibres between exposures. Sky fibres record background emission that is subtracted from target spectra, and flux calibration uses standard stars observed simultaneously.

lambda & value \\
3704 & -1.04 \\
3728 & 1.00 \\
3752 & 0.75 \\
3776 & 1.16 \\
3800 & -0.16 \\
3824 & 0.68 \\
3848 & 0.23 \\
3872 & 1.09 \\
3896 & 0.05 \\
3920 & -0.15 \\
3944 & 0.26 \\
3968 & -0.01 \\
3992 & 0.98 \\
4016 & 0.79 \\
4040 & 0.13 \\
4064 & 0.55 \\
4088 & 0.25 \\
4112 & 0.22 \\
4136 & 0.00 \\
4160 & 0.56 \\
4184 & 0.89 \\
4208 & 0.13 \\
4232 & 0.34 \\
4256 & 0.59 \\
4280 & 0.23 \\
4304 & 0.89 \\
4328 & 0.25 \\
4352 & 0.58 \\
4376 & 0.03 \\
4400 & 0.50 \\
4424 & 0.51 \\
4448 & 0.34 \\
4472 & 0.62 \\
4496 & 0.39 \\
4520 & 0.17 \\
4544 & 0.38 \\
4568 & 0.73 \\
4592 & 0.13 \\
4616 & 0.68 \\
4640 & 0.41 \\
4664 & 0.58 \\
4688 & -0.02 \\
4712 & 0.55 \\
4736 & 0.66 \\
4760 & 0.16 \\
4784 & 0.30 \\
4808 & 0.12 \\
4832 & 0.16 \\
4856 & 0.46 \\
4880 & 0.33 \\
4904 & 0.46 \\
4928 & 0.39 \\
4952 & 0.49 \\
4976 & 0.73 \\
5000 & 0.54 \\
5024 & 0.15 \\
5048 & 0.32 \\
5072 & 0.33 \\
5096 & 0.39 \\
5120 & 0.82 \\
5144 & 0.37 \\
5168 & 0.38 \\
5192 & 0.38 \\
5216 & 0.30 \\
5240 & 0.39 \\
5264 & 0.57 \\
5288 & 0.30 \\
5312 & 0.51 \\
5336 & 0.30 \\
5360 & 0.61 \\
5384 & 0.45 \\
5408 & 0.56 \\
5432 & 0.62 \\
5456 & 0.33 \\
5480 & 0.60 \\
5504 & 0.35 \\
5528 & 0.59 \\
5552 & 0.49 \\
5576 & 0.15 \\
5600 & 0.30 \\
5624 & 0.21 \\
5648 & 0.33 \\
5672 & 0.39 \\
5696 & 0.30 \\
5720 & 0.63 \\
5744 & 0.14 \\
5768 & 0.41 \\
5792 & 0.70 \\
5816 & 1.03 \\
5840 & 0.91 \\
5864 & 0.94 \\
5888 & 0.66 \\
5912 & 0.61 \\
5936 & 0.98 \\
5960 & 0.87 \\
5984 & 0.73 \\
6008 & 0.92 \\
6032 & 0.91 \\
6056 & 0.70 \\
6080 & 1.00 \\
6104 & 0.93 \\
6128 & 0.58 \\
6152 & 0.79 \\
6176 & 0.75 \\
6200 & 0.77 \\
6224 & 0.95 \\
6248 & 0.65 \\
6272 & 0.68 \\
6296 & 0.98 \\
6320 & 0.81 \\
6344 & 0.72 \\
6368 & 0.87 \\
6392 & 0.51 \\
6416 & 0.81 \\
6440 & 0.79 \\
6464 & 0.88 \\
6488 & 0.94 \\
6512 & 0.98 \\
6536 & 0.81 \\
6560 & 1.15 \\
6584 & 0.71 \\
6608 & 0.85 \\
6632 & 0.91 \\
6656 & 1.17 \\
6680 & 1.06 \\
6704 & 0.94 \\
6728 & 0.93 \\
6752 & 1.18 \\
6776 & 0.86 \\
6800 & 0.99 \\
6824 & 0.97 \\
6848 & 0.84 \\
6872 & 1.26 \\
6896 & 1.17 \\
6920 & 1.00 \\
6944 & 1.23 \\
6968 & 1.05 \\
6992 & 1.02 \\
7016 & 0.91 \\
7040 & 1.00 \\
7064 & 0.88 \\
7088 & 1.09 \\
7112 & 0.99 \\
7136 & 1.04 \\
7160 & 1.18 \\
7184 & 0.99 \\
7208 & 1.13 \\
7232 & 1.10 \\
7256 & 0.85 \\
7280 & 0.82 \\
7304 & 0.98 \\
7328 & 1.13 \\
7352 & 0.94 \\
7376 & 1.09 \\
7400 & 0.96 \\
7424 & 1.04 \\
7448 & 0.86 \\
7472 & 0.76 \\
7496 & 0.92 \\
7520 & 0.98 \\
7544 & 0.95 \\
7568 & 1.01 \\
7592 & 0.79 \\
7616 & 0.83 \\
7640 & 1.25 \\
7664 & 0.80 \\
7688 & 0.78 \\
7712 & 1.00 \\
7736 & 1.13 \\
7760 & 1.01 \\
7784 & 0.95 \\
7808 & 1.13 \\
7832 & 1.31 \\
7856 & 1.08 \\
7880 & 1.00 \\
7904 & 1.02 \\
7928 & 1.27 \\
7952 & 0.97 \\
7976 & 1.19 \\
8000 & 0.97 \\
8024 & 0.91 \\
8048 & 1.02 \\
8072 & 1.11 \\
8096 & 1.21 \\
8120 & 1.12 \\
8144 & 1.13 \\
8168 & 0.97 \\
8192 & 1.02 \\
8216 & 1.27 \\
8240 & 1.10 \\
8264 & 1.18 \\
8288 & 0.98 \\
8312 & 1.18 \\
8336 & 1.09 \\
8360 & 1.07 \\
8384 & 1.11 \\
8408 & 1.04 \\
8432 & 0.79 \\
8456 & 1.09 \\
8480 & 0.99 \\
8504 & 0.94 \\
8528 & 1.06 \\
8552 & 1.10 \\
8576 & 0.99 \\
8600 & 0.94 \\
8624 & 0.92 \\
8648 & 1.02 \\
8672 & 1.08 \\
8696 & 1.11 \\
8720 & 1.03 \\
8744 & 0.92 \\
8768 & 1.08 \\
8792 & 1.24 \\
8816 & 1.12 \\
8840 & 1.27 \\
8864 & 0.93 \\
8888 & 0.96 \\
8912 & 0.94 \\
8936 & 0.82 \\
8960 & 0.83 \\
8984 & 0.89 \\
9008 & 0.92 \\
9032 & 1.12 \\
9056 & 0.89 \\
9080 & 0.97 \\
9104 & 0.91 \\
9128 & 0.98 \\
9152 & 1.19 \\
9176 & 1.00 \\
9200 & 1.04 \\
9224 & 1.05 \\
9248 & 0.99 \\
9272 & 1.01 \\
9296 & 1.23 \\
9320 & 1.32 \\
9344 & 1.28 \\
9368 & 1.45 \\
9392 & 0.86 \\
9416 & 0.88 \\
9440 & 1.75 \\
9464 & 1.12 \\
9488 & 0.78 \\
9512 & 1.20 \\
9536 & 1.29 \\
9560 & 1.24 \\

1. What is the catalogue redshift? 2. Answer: 0.46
